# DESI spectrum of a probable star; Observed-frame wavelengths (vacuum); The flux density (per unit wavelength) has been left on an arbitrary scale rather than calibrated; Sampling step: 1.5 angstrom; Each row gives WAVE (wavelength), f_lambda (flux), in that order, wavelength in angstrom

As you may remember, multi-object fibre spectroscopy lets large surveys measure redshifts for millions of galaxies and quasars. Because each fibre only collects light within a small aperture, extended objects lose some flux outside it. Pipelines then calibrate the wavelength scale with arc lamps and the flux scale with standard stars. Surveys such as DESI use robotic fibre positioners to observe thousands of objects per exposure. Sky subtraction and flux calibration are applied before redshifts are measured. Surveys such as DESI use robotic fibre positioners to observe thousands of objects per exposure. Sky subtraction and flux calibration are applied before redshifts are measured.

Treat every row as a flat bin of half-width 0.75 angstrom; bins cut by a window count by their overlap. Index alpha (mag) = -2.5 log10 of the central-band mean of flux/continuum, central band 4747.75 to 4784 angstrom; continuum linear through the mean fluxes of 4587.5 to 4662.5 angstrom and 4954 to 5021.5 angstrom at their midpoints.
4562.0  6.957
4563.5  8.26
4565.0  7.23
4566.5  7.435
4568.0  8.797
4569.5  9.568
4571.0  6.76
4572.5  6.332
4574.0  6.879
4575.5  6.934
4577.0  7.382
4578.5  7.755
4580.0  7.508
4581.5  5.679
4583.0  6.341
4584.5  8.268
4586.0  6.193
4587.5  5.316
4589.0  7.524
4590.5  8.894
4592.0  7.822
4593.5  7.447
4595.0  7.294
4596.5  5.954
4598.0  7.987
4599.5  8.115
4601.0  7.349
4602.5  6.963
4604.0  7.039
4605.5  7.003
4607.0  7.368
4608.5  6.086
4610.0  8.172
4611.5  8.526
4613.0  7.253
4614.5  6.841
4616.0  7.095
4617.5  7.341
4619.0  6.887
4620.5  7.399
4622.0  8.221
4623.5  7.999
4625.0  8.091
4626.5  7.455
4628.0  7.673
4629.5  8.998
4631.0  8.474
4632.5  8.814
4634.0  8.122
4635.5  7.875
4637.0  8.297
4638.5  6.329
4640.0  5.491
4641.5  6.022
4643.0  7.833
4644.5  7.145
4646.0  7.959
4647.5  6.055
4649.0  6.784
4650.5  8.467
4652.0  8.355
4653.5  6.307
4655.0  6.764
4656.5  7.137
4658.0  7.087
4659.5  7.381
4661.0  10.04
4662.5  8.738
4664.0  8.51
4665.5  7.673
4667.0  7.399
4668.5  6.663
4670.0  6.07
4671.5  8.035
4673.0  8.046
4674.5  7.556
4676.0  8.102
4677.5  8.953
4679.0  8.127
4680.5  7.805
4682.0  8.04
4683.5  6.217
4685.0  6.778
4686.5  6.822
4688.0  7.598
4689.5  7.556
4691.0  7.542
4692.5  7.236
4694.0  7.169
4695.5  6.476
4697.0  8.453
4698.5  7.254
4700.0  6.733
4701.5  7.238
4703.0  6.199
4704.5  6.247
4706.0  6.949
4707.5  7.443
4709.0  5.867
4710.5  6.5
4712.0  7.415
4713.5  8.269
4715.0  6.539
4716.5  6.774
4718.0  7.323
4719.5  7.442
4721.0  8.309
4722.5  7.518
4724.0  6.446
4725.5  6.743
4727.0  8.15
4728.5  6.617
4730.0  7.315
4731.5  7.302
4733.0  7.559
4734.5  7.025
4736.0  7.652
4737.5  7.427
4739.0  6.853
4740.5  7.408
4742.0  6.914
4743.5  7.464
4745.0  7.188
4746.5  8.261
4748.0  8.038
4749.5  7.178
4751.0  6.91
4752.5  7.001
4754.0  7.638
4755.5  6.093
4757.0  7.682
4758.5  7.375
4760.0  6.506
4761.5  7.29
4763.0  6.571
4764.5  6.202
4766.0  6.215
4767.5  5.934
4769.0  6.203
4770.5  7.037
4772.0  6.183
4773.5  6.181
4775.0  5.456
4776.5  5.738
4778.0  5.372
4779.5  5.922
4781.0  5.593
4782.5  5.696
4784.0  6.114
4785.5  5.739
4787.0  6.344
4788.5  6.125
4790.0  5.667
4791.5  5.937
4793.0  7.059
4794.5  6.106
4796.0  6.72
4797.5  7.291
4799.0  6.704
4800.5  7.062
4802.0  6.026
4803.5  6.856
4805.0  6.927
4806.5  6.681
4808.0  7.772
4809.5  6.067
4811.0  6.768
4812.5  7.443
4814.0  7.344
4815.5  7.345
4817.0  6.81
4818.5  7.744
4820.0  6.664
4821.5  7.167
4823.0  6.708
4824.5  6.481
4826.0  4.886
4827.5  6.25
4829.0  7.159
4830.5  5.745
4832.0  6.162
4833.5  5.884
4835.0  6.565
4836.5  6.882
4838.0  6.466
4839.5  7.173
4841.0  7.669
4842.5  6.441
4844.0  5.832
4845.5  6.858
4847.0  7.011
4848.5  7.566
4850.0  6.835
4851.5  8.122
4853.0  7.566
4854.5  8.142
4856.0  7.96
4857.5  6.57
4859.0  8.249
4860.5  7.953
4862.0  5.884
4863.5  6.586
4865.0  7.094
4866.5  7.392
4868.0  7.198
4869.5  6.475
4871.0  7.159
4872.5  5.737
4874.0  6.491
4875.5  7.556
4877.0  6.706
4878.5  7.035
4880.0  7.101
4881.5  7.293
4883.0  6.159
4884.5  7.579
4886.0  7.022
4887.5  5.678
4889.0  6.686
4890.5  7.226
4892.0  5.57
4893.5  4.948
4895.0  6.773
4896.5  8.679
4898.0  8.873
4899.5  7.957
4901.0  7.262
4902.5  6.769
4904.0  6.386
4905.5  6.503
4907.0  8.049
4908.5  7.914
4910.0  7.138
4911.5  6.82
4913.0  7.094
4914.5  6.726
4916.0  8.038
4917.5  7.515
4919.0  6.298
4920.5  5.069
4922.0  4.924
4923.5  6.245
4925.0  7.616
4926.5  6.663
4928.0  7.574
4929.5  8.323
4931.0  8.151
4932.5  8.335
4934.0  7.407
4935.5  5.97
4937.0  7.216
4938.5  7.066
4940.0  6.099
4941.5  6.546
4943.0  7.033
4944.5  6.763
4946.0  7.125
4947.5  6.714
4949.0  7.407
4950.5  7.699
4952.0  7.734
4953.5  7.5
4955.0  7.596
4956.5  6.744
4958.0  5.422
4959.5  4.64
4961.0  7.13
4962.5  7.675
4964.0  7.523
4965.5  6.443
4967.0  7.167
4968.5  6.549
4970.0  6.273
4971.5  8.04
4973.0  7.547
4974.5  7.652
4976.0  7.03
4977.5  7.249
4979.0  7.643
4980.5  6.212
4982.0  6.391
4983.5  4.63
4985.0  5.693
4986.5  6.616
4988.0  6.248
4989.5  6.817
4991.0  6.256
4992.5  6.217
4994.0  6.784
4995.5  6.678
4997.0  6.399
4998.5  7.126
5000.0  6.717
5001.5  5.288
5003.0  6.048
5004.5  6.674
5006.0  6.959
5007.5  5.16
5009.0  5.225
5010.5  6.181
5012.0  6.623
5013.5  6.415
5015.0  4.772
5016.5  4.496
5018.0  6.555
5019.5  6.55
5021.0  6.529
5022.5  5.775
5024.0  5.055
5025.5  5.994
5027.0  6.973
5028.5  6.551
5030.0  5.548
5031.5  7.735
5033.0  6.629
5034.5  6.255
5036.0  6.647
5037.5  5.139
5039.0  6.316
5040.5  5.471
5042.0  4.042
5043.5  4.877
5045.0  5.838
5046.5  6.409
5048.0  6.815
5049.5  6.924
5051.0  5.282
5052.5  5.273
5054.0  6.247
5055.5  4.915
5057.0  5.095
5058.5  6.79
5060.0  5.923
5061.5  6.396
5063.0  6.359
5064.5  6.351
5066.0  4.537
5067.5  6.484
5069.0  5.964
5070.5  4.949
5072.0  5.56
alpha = 0.10 mag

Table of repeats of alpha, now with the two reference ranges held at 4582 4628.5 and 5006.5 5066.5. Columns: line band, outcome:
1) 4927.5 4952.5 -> -0.16 mag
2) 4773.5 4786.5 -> 0.18 mag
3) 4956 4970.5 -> -0.07 mag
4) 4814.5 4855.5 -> -0.04 mag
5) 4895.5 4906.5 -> -0.17 mag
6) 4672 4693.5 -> -0.08 mag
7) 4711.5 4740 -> -0.05 mag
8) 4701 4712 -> 0.05 mag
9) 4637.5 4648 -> 0.07 mag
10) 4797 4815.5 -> -0.04 mag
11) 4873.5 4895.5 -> -0.04 mag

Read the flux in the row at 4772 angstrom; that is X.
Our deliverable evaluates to 6.183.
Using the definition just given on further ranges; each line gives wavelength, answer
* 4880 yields 7.101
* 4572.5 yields 6.332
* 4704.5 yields 6.247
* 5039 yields 6.316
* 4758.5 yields 7.375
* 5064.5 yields 6.351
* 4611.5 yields 8.526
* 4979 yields 7.643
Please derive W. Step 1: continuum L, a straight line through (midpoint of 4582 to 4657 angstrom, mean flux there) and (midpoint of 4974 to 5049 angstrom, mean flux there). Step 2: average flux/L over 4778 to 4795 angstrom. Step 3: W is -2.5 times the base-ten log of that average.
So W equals 0.15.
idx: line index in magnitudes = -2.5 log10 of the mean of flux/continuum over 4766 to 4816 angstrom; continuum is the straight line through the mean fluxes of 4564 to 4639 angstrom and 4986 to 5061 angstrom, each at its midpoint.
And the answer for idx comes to 0.072 mag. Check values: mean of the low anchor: 7.47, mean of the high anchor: 6.08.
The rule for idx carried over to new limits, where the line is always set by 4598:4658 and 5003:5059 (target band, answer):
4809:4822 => -0.048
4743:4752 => -0.074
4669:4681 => -0.079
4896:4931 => -0.123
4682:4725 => 0.010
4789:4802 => 0.048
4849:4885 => -0.088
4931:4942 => -0.119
